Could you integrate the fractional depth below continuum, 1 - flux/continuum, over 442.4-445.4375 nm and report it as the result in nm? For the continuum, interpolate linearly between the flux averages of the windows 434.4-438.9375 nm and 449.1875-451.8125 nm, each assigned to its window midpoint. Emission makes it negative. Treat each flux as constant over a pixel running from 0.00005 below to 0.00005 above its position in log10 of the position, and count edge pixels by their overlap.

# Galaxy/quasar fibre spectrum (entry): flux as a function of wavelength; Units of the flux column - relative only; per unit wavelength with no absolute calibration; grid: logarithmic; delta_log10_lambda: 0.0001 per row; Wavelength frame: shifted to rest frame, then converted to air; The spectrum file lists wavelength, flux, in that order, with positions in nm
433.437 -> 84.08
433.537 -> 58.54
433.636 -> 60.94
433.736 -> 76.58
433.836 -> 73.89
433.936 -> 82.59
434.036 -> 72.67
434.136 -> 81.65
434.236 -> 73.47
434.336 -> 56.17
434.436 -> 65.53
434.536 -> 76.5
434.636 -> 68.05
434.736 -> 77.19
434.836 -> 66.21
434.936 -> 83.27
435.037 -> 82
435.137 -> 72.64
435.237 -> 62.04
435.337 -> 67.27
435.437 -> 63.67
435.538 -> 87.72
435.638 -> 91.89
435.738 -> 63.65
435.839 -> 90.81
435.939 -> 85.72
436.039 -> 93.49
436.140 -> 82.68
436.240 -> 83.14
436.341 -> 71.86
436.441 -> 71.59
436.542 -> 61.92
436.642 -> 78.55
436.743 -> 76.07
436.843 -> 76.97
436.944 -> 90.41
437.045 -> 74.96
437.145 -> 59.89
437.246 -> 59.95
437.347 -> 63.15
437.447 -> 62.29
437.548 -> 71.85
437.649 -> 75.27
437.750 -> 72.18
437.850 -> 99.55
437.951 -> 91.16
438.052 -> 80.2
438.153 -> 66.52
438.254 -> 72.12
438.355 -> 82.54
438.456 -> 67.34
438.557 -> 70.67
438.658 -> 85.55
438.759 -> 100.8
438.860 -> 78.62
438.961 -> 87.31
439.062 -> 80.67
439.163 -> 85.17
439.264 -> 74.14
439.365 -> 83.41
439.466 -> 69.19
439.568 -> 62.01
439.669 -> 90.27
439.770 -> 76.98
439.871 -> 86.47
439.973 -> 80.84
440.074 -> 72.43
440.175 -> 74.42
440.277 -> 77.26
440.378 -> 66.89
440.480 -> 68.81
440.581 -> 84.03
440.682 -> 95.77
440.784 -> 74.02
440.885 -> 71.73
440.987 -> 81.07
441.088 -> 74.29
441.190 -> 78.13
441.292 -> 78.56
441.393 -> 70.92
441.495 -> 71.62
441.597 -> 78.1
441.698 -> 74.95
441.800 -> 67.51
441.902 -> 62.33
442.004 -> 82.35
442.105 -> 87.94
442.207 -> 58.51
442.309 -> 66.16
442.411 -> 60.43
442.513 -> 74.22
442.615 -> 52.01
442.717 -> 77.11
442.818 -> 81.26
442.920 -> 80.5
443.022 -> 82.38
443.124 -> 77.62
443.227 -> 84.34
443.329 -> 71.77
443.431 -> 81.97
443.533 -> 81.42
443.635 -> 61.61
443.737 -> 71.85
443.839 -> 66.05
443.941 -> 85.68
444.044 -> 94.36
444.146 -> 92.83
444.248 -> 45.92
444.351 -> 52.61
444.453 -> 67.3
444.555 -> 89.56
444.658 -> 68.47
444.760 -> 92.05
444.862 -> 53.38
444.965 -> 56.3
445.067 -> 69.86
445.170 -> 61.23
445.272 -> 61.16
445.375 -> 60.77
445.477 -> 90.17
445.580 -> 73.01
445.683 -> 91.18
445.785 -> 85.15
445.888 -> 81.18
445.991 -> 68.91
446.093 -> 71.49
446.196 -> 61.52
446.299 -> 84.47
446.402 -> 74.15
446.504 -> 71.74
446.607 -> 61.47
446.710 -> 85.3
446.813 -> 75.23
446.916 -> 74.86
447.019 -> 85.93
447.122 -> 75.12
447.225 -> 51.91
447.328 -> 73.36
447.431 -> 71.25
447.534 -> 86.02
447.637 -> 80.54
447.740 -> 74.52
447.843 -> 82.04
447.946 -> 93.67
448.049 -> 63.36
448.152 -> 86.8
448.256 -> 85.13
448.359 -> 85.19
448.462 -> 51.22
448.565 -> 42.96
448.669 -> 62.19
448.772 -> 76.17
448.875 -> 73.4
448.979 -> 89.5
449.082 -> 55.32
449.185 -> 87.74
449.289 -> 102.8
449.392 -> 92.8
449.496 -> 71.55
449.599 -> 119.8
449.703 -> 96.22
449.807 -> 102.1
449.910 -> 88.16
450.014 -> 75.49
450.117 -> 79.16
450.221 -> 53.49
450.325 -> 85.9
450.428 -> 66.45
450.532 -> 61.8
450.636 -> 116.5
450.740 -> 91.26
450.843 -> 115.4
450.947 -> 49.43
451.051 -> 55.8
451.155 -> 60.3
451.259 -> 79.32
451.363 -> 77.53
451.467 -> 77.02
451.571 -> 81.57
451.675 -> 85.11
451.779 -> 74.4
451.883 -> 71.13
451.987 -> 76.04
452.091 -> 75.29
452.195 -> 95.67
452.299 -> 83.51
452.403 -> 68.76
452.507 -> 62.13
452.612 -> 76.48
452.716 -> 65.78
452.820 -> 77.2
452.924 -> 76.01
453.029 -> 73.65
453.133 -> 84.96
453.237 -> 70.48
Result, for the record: 0.28 nm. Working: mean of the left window 76.2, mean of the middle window 72.1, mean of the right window 82.5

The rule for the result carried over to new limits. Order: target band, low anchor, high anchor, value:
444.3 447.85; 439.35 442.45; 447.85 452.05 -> 0.192 nm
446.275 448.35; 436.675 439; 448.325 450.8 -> 0.073 nm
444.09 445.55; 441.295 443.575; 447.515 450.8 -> 0.143 nm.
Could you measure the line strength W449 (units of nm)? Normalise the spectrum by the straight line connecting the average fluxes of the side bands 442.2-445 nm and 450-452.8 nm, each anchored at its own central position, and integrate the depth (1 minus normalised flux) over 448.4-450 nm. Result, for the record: -0.11 nm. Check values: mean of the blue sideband 72.7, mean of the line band 80.7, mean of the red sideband 76.4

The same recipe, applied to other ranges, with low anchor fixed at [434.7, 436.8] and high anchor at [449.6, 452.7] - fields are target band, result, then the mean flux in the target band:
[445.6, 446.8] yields 0.038 nm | 75.9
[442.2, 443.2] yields 0.077 nm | 71.9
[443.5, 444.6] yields 0.067 nm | 73.4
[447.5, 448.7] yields 0.064 nm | 74.5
